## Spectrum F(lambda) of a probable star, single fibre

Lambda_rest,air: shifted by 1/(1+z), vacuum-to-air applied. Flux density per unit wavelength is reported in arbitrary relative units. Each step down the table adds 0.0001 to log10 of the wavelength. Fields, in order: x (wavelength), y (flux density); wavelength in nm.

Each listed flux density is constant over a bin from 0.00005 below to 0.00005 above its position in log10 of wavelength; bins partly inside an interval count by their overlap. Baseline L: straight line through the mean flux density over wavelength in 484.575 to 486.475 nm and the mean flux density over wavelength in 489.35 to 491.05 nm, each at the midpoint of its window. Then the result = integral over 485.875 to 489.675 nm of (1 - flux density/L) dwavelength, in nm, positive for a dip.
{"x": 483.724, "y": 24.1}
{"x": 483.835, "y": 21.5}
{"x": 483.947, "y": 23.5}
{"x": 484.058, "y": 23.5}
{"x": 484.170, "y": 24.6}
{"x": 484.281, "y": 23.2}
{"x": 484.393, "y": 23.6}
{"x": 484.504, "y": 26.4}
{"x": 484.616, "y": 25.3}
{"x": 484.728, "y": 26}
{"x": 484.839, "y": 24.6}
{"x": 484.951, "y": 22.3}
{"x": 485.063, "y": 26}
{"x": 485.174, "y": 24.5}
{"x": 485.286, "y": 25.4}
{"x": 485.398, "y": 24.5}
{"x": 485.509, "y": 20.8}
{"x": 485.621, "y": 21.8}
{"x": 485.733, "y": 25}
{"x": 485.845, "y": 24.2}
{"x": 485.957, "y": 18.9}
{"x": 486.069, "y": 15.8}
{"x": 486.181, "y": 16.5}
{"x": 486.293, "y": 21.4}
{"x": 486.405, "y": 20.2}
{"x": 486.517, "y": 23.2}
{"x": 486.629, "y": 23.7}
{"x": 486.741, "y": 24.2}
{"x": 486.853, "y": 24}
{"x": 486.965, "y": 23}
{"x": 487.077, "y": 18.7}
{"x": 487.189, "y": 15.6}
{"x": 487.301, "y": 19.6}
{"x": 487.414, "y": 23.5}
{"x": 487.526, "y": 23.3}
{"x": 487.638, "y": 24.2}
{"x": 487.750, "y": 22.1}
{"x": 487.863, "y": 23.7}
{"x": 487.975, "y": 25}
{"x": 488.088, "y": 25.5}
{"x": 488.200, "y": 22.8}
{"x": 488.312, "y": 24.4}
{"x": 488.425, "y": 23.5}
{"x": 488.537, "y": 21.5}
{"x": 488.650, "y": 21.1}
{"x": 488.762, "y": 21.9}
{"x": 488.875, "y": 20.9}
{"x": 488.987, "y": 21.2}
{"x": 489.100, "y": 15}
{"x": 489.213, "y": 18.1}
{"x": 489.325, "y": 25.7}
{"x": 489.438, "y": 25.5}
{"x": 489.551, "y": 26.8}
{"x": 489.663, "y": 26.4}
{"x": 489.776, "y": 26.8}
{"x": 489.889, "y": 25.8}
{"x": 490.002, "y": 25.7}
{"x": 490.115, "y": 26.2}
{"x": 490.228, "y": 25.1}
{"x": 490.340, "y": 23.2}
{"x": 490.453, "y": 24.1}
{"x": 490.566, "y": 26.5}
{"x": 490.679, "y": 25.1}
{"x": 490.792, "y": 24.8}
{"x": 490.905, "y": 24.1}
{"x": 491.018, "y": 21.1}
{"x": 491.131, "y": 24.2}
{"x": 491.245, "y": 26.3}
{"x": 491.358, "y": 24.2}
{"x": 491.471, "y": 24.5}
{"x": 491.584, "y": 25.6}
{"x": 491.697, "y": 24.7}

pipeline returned 0.30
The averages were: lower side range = 22.5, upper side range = 25.2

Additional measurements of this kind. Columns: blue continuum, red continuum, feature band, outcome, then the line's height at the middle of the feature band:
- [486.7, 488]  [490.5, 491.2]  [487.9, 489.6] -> 0.03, 23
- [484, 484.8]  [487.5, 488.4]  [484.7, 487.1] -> 0.18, 24.3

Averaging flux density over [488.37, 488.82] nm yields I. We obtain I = 22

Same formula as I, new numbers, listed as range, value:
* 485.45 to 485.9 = 23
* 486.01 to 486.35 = 17.9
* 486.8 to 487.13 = 21.9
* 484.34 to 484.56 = 25.1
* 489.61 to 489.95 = 26.3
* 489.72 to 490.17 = 26.1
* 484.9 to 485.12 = 24.2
